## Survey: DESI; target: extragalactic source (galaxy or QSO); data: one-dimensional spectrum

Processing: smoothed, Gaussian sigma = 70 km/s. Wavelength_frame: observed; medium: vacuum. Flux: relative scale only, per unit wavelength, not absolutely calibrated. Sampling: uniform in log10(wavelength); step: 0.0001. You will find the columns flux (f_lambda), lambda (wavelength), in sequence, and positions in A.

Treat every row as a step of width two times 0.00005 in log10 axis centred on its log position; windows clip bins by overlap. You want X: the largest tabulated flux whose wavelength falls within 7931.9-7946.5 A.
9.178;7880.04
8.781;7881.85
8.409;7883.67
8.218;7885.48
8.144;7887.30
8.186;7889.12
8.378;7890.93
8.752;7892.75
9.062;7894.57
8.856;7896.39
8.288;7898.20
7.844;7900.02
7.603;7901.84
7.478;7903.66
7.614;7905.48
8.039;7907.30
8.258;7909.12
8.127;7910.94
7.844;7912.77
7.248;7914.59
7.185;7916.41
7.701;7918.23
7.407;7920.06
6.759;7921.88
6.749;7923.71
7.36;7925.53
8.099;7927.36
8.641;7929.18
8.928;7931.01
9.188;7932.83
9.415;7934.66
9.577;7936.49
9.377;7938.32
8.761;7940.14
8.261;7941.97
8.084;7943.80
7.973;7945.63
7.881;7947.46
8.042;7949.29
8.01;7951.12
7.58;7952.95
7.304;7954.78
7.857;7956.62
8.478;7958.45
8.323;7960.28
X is 9.577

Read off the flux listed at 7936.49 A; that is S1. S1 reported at 9.577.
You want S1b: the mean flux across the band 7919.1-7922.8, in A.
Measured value 7.07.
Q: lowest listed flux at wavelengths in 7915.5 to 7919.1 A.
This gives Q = 7.185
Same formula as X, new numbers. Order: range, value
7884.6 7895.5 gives 9.062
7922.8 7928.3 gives 8.099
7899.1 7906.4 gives 7.844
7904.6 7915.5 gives 8.258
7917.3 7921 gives 7.701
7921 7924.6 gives 6.759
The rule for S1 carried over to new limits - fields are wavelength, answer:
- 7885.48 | 8.218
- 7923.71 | 6.749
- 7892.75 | 8.752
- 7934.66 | 9.415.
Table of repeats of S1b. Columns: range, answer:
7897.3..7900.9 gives 8.06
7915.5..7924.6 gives 7.16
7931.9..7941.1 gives 9.26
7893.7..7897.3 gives 8.97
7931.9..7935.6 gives 9.3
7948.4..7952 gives 8.03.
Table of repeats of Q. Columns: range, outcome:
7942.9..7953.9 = 7.58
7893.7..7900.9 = 7.844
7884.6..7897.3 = 8.144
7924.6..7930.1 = 7.36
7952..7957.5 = 7.304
